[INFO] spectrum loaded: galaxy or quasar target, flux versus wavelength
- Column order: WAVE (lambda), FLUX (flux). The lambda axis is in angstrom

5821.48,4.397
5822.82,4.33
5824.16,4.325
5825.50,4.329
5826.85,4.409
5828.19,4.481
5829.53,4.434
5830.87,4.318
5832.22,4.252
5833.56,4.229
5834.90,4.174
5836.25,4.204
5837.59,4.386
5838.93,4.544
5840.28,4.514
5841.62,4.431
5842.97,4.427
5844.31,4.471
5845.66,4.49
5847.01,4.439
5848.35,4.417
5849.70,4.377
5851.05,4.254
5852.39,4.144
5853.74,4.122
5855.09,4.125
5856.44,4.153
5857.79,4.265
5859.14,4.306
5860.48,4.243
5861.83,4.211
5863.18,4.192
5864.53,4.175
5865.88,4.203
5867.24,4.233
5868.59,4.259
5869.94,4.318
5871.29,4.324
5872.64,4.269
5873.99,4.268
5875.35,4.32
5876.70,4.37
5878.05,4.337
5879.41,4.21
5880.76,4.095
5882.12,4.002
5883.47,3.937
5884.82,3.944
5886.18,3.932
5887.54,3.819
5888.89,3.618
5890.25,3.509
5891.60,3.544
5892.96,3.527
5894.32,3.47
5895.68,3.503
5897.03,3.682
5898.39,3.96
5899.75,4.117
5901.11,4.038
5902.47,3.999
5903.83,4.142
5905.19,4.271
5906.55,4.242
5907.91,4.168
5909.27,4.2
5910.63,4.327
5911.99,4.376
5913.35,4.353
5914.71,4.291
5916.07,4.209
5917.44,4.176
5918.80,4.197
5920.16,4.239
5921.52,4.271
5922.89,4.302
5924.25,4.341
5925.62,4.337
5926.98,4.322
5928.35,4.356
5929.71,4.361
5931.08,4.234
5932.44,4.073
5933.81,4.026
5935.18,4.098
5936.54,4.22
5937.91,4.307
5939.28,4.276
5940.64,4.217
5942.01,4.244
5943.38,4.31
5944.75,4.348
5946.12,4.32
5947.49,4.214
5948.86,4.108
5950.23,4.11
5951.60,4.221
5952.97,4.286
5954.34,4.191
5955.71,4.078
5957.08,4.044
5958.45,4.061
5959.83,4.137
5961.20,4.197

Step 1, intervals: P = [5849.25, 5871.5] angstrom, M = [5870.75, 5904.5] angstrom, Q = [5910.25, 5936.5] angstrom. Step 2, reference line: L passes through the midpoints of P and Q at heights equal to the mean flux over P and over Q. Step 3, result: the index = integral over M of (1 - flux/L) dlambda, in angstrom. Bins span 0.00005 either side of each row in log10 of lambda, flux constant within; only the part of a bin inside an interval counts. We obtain 2.3 angstrom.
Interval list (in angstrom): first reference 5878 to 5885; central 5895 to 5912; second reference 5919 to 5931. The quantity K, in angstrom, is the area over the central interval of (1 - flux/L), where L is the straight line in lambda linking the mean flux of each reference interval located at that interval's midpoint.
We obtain 0.51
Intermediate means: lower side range 4.08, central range 4.07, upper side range 4.31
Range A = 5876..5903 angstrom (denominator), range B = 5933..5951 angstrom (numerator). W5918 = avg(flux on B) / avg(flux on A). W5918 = 1.1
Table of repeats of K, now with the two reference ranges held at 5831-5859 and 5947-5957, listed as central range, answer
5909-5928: -0.3 angstrom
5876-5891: 1.0 angstrom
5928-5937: 0.0 angstrom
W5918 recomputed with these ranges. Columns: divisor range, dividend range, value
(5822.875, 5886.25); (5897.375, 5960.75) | 0.98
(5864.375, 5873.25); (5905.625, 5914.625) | 1.01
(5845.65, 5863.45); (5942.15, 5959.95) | 0.98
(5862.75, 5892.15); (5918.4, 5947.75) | 1.04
